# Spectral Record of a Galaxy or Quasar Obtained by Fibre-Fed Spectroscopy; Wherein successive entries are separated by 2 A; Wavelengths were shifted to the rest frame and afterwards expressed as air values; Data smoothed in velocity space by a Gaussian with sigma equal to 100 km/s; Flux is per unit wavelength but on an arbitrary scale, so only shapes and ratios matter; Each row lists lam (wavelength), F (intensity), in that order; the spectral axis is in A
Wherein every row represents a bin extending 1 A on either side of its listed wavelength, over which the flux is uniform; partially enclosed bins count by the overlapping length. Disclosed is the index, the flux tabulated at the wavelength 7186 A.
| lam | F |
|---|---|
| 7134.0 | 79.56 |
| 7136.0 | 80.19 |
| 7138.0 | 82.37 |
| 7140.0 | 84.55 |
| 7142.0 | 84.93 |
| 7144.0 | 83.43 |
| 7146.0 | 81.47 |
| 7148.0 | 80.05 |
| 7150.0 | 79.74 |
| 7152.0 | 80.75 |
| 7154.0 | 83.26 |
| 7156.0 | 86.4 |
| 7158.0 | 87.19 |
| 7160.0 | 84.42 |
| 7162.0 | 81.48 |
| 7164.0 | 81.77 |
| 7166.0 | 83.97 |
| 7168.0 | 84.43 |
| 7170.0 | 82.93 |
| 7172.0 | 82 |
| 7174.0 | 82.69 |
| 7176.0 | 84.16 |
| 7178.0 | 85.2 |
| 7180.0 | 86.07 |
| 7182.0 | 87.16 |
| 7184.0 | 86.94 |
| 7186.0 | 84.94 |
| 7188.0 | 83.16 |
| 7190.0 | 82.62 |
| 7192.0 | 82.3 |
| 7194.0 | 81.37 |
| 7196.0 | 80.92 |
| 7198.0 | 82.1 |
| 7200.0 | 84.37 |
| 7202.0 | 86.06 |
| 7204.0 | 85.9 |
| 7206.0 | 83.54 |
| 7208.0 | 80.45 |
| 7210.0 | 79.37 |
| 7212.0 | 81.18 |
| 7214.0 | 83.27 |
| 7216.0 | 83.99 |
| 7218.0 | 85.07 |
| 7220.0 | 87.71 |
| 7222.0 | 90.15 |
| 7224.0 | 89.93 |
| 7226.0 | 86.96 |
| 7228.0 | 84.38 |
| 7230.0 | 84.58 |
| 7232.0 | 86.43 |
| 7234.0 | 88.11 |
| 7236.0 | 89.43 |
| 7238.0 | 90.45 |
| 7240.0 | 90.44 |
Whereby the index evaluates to 84.94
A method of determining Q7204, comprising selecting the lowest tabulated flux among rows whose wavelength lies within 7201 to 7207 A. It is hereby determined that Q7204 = 83.54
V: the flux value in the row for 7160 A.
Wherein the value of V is 84.42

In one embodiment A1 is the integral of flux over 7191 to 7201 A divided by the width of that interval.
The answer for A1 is 82.2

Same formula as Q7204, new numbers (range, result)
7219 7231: 84.38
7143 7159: 79.74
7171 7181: 82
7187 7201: 80.92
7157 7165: 81.48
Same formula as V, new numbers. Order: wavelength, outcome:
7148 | 80.05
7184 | 86.94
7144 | 83.43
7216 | 83.99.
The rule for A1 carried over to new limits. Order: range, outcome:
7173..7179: 84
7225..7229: 85.7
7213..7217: 83.6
